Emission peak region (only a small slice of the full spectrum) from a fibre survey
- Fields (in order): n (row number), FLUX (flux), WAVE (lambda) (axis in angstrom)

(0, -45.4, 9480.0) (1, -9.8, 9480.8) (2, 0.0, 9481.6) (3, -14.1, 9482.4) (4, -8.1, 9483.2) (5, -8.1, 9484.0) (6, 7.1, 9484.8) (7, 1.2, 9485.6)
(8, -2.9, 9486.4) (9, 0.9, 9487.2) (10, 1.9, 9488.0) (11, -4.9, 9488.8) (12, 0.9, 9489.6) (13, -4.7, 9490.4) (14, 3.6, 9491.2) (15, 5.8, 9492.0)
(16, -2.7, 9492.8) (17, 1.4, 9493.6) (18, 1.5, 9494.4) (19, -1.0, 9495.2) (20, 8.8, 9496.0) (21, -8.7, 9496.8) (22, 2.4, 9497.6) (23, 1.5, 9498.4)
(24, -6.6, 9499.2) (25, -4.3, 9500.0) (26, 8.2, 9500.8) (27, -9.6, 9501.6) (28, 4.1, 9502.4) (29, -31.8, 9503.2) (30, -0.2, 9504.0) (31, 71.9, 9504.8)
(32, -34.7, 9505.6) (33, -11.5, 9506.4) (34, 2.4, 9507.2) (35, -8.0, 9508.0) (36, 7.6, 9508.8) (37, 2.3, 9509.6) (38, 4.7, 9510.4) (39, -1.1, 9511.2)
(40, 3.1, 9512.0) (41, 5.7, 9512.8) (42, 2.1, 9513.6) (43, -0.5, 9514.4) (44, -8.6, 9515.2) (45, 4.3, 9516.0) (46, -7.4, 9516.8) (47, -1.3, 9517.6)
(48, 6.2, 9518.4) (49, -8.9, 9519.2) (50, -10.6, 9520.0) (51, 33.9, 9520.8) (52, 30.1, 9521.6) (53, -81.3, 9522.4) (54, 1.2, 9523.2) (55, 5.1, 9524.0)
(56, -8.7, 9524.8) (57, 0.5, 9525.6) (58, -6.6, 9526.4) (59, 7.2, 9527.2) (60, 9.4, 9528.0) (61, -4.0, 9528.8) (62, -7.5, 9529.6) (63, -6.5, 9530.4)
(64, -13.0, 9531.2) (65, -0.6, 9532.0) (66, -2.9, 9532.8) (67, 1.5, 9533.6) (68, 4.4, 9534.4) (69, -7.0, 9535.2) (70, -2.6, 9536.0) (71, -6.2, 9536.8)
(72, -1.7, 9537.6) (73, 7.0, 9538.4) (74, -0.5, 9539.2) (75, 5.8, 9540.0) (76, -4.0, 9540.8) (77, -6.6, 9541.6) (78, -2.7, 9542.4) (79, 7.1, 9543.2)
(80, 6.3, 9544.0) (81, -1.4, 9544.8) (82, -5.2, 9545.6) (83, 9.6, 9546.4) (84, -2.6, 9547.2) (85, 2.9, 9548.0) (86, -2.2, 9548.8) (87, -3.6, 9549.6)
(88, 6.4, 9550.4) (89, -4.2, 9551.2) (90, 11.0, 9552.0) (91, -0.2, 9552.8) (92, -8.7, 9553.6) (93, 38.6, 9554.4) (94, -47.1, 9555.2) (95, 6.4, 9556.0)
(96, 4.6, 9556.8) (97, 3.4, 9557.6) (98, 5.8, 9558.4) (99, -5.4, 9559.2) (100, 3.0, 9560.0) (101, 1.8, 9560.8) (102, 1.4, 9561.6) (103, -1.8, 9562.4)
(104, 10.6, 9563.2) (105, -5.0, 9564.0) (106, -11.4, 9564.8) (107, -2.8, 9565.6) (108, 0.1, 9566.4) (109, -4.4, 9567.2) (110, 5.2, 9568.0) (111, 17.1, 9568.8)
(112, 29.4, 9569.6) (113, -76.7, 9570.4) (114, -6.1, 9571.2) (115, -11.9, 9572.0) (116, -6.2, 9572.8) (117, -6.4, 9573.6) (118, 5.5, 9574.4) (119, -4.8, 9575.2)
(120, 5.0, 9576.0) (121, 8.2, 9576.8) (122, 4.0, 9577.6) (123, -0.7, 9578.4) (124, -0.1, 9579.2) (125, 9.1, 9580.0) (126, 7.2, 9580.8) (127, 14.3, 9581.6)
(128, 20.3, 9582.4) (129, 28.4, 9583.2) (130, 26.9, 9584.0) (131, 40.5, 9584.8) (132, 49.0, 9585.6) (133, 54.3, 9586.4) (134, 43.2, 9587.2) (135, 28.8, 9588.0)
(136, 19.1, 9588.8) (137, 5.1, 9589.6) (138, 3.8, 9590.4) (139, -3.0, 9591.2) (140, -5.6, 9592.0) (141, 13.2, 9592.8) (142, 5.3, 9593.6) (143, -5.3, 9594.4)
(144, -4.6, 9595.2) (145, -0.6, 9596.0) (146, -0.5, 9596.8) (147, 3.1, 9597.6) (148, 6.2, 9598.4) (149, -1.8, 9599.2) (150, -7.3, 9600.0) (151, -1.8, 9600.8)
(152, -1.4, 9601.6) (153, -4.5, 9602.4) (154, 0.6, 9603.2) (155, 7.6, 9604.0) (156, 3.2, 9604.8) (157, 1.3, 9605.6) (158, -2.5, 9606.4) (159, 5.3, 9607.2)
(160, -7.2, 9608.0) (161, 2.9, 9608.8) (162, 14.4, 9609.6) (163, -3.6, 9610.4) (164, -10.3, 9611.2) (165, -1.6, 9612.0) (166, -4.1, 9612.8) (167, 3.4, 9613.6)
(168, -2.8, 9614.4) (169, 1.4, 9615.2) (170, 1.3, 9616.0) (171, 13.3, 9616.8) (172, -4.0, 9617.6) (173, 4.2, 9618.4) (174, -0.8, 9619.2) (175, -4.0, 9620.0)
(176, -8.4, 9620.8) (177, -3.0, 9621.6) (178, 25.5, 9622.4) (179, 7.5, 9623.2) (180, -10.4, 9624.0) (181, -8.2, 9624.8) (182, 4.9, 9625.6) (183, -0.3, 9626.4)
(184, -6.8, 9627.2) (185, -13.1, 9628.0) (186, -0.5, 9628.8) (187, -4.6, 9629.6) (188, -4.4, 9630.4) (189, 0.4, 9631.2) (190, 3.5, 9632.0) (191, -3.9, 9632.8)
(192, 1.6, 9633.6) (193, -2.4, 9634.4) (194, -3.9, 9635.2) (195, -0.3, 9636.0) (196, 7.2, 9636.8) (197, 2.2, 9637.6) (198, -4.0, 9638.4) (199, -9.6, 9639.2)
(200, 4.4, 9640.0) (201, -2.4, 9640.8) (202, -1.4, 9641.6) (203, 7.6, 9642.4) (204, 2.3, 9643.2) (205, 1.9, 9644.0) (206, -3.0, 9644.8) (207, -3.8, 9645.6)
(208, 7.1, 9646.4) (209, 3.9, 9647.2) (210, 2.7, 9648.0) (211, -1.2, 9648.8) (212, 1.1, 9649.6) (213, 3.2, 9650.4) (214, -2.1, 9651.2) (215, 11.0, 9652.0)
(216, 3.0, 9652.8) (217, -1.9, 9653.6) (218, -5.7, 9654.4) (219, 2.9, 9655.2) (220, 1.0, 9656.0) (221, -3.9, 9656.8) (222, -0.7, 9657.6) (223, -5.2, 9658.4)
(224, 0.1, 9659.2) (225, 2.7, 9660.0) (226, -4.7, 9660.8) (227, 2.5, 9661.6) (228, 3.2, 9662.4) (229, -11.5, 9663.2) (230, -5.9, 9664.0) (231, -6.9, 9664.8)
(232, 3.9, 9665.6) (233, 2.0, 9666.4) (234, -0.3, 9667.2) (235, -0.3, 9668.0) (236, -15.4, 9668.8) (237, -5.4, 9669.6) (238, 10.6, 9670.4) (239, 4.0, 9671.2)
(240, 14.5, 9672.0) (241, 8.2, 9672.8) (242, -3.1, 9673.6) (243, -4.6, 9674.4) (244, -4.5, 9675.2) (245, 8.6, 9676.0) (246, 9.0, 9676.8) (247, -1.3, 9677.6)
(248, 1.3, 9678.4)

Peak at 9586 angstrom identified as H-beta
